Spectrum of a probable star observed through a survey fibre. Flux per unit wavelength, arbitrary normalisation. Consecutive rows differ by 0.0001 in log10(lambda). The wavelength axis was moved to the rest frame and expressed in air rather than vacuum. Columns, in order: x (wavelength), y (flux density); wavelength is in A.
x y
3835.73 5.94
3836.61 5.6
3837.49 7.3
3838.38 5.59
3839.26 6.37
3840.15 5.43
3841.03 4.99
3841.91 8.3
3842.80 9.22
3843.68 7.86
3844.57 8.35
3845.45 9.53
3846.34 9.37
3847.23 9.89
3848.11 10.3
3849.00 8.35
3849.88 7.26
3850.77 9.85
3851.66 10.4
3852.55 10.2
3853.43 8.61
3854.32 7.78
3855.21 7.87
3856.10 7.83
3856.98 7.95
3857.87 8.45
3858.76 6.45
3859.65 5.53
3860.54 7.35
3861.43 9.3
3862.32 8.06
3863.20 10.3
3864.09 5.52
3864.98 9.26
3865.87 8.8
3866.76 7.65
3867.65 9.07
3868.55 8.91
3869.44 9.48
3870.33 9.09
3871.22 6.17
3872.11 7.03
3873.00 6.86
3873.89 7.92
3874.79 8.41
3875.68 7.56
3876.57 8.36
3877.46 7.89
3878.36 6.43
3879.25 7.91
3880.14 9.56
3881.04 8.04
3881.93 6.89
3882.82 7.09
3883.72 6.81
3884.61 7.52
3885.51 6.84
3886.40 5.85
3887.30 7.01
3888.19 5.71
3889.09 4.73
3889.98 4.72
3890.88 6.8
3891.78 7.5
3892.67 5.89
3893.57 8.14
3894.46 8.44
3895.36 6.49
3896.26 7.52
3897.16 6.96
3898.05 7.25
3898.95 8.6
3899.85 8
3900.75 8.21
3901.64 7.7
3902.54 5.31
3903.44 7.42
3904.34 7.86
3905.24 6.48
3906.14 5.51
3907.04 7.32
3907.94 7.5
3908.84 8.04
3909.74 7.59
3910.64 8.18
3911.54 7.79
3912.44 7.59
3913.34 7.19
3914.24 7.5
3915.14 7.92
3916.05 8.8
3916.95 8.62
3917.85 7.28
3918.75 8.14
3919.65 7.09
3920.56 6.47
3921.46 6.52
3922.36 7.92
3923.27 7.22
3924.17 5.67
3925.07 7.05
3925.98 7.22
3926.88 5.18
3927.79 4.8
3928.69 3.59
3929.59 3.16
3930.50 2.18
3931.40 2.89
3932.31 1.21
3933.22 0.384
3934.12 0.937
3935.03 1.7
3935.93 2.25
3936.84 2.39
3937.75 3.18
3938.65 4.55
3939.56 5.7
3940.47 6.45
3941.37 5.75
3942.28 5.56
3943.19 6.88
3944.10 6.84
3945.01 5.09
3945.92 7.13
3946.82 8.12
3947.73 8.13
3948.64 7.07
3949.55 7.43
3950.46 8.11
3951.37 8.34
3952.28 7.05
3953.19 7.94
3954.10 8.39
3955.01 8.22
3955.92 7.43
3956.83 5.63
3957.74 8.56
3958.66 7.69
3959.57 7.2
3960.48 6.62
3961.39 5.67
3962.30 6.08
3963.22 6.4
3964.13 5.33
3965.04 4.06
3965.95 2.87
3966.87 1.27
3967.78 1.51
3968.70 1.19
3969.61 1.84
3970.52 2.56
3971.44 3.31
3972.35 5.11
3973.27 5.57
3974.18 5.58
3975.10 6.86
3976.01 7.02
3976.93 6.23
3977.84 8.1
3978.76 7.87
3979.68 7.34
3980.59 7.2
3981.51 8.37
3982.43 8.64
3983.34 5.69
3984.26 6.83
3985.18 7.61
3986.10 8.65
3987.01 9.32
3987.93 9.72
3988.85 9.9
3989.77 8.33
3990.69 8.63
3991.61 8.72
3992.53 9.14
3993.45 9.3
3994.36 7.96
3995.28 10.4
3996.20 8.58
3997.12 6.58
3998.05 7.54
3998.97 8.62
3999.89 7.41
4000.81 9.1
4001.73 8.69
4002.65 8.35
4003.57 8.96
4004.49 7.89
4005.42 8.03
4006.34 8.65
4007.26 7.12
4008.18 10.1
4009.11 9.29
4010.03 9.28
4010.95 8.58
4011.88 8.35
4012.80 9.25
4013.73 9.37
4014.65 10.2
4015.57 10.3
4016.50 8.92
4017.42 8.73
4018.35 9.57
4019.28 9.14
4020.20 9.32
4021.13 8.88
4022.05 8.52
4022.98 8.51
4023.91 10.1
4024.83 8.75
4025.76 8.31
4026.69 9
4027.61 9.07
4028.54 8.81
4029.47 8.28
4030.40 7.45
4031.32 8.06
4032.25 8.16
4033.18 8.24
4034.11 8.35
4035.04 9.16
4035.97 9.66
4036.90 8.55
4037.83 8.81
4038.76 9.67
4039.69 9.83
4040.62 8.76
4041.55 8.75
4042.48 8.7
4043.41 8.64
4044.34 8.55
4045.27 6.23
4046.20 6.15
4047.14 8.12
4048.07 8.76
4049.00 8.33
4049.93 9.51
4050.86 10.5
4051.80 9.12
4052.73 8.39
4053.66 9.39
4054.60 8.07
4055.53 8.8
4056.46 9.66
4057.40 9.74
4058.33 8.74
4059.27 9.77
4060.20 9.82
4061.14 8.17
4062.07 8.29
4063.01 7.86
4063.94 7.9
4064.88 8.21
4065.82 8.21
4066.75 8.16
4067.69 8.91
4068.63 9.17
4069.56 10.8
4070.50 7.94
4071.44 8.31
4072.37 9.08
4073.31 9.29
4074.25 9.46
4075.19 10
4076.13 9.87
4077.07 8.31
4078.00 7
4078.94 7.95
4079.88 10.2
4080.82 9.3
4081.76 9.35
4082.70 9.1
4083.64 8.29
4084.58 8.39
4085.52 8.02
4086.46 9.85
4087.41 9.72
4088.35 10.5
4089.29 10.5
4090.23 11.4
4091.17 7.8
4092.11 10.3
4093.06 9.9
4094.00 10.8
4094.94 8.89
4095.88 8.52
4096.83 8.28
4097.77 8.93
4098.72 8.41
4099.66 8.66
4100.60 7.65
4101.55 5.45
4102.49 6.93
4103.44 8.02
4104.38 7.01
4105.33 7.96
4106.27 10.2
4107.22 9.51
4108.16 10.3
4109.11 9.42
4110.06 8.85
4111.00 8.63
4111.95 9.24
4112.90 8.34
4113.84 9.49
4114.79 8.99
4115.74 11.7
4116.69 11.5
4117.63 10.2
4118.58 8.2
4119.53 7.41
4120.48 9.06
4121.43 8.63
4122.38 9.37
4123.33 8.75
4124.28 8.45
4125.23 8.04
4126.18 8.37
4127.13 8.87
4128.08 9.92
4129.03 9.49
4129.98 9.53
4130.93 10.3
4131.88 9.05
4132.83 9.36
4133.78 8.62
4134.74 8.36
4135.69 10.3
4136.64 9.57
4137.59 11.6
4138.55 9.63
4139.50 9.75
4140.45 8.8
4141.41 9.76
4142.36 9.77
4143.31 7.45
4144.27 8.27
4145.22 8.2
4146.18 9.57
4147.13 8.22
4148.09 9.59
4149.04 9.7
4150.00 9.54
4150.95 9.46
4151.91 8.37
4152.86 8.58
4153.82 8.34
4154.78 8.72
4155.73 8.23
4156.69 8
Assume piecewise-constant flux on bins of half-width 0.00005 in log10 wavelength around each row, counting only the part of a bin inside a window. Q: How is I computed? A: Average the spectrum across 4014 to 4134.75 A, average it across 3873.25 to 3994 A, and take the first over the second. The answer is 1.37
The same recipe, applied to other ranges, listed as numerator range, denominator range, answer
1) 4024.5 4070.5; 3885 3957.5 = 1.36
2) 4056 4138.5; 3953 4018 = 1.23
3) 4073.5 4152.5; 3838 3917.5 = 1.18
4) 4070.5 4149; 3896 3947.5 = 1.49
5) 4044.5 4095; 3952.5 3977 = 1.66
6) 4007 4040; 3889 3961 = 1.39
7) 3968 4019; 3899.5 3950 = 1.29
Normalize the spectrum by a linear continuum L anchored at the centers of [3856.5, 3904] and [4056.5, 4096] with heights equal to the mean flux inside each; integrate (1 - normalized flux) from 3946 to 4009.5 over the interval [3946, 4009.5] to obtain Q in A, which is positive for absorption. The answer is 8.9 A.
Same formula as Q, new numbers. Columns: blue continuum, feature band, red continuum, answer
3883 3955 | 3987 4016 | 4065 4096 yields -3.7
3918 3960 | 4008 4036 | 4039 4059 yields -3.3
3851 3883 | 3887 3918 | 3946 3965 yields 1.9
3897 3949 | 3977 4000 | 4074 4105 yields -3.3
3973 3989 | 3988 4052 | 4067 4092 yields -4.3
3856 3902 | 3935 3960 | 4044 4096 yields 4.9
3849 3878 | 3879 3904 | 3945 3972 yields 1.3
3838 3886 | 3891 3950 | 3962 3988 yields 5.2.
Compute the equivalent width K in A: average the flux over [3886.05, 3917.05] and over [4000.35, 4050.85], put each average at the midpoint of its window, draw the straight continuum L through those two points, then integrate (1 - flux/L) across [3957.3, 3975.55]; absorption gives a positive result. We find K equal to 7.4 A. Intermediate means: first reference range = 7.19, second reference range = 8.75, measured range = 4.76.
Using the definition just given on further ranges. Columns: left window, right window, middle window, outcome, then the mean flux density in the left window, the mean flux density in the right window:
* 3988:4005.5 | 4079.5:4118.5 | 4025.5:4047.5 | 0.8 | 8.57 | 9.12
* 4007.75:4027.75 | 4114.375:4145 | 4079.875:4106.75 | 1.0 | 9.16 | 9.28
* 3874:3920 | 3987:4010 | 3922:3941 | 9.1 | 7.34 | 8.65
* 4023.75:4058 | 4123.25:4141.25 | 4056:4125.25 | 0.6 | 8.7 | 9.32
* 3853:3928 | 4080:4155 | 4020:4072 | -0.9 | 7.43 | 9.09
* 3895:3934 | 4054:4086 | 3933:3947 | 4.8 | 6.49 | 8.83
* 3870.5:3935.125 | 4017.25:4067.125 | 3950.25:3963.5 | 0.3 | 6.64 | 8.71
